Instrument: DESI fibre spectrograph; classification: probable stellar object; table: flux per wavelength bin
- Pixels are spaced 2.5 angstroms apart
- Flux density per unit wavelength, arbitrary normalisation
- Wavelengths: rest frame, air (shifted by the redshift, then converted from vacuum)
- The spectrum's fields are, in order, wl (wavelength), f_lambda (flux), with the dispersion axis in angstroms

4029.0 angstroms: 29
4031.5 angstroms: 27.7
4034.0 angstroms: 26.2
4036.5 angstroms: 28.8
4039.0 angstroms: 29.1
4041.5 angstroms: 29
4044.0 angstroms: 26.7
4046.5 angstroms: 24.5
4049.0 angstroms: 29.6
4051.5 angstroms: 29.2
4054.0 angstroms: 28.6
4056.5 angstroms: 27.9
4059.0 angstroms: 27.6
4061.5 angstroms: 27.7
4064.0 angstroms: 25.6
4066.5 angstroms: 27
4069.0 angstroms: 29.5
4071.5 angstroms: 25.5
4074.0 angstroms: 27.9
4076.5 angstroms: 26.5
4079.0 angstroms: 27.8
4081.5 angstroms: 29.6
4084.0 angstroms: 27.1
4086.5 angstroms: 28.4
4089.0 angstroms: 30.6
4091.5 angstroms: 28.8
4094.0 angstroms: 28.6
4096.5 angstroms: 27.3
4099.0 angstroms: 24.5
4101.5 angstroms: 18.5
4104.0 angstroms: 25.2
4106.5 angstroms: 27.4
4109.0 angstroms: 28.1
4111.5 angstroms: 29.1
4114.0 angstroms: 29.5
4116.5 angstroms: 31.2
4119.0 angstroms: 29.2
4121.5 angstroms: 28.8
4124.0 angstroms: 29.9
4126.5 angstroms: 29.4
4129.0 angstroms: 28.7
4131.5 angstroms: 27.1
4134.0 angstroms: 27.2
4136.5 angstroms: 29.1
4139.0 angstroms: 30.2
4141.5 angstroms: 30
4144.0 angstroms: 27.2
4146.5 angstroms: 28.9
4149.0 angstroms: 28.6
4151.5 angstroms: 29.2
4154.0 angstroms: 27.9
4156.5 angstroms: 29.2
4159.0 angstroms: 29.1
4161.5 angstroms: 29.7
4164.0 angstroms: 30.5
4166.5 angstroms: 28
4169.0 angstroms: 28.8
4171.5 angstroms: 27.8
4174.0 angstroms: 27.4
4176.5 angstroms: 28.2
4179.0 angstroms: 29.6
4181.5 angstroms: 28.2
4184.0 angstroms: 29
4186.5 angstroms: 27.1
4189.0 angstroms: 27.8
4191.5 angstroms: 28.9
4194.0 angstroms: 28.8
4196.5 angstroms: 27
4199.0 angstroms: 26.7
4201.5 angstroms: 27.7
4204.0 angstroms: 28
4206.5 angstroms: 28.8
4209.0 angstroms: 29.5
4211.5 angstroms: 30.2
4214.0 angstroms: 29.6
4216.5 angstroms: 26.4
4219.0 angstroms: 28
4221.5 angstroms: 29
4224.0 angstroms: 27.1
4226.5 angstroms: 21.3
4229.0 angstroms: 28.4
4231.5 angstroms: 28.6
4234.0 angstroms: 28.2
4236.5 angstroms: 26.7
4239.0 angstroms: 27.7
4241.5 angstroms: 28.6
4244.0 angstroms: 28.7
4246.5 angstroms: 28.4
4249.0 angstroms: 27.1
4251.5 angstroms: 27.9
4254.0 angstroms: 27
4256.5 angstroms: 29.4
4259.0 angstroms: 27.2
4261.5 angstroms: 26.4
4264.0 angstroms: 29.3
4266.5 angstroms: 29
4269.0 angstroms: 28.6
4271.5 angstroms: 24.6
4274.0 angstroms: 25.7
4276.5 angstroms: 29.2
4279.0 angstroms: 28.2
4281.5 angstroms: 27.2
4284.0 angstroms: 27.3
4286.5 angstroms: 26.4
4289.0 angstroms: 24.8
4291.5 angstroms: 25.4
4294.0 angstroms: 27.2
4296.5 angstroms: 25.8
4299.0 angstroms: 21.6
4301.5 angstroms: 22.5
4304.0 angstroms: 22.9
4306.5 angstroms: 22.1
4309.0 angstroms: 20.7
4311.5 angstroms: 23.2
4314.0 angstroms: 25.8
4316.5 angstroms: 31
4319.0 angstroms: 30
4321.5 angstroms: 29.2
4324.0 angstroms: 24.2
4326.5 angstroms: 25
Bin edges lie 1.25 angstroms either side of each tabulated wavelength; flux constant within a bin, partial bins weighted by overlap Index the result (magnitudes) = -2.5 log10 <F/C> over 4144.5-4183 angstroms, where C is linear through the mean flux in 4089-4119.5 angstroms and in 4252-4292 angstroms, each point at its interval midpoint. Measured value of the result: -0.05 mag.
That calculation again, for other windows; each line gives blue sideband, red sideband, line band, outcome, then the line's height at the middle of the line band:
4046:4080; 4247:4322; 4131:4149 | -0.056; 27.2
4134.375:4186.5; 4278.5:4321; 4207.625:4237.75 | -0.019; 27.3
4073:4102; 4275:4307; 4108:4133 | -0.079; 27.1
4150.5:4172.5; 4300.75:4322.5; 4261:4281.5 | -0.056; 26.3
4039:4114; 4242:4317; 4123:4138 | -0.056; 27.1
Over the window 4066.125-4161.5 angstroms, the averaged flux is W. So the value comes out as 28.1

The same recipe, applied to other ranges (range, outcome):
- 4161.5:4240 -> 28.1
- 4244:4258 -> 28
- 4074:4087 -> 27.9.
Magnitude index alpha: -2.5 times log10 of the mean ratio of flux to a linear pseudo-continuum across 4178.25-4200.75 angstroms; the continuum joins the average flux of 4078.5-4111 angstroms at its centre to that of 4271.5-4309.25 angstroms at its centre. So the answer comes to -0.08 mag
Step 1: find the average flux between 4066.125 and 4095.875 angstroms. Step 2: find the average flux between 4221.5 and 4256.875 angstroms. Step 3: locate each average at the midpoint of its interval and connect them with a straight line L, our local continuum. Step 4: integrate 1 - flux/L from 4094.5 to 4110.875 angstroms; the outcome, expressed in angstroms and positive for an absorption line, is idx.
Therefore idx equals 1.50 angstroms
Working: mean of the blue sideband 28.1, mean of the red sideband 27.5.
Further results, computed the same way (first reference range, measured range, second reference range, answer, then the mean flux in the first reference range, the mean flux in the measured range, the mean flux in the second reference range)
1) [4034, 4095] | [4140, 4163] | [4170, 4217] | -0.59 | 27.9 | 28.9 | 28.3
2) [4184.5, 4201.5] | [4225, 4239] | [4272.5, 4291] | 0.32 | 27.8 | 26.7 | 26.9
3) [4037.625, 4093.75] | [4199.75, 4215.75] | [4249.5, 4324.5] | -1.13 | 27.9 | 28.8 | 26.4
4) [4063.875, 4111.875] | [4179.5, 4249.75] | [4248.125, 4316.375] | -3.91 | 27.2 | 27.9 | 26.1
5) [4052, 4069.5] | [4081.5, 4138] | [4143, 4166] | 0.77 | 27.7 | 27.9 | 28.9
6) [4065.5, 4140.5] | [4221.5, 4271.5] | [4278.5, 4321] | -2.90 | 27.9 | 27.6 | 25.4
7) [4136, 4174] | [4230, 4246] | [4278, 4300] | -0.59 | 28.9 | 28.1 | 26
